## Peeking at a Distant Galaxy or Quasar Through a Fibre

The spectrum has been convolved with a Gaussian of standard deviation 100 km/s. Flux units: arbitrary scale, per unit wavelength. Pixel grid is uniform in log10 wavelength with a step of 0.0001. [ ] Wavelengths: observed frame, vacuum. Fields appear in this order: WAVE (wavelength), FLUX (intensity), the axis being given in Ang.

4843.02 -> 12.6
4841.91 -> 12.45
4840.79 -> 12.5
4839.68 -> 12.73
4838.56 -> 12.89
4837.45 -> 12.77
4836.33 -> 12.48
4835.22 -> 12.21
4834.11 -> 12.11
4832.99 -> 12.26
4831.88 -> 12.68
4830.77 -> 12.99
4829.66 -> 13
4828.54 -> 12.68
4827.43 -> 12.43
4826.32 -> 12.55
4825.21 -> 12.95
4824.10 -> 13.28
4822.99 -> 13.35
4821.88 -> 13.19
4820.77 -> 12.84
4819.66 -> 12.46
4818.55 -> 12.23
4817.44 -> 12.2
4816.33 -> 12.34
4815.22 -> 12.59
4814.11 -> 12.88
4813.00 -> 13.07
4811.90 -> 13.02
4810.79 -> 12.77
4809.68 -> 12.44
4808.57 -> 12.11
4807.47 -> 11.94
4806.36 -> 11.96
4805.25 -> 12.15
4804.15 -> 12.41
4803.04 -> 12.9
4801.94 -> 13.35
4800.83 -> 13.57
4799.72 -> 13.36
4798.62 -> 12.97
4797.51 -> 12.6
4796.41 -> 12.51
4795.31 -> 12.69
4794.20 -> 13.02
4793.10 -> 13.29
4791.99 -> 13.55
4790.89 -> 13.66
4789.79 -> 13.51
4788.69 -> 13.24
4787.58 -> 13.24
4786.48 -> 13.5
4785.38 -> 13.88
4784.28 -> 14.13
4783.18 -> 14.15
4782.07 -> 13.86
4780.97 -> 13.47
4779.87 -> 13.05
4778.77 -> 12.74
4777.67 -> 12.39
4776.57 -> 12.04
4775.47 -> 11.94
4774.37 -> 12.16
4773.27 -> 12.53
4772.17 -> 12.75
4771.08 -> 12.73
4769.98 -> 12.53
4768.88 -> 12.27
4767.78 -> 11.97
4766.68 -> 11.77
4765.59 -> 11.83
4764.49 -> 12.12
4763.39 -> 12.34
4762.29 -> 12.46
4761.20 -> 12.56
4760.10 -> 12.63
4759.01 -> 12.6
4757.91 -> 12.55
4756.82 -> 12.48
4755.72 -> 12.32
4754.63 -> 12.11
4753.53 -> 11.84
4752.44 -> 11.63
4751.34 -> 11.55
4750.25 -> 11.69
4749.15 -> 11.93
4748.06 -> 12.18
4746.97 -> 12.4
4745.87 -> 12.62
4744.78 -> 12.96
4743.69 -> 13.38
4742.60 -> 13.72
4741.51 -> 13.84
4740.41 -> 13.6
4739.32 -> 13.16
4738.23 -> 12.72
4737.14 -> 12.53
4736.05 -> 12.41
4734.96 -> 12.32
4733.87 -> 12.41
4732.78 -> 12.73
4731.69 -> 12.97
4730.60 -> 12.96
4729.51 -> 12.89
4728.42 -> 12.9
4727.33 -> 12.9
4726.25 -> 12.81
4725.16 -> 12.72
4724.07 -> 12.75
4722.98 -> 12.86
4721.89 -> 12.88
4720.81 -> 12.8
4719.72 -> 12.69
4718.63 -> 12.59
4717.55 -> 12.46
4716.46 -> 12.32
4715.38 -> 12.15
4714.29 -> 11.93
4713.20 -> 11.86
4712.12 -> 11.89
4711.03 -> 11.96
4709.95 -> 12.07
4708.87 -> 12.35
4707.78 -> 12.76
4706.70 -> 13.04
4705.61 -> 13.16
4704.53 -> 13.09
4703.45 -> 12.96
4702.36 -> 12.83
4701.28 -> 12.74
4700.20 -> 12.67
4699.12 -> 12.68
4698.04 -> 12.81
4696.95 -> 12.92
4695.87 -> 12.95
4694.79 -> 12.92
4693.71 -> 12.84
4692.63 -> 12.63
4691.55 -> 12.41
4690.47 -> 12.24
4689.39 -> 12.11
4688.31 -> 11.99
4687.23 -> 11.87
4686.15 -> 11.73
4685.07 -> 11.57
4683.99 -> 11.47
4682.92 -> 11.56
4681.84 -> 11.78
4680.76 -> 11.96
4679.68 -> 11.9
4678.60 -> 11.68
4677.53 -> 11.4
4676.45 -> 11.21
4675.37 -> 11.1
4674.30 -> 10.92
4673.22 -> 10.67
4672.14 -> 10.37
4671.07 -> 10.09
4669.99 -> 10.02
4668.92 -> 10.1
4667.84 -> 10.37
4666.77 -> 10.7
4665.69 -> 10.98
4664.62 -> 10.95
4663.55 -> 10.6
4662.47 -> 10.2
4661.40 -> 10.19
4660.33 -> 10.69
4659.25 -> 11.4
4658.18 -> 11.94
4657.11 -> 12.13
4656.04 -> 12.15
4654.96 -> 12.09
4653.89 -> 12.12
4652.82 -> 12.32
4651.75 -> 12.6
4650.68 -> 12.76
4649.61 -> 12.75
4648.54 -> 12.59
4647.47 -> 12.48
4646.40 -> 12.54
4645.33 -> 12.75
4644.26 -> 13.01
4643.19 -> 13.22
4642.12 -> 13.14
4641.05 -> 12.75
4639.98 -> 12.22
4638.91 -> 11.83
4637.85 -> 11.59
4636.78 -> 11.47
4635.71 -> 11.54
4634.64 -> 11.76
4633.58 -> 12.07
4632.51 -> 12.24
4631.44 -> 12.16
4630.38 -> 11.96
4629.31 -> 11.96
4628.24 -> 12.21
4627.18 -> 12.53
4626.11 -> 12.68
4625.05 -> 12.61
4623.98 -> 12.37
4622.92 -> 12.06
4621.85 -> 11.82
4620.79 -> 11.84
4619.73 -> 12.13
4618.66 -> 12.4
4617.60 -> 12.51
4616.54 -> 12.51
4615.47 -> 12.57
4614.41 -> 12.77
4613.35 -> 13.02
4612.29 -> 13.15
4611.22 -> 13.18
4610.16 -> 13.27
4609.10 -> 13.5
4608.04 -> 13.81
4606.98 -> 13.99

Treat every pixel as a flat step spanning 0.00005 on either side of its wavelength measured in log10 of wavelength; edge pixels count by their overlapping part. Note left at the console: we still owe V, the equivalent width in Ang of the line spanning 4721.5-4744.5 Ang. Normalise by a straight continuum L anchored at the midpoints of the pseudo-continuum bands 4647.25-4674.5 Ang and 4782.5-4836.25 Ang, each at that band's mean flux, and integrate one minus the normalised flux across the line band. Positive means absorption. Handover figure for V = -1.6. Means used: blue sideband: 11.3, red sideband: 12.9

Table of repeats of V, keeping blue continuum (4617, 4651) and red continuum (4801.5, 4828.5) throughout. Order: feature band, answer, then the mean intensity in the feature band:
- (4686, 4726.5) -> -0.33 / 12.5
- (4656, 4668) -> 1.32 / 11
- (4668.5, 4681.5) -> 1.48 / 11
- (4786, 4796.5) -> -0.54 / 13.2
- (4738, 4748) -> -0.49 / 13.1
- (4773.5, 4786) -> -0.48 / 13.1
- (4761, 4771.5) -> 0.26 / 12.2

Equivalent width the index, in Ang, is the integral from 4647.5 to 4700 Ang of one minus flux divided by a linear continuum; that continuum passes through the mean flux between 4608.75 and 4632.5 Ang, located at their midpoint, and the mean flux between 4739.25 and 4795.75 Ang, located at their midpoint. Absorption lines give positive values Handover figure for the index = 3.8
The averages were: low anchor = 12.5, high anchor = 12.7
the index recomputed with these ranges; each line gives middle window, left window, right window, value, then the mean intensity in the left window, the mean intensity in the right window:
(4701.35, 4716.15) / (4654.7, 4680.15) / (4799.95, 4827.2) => -1.3 Ang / 11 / 12.7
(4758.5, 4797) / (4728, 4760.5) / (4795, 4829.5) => -0.5 Ang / 12.6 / 12.7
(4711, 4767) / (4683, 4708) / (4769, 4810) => 0.8 Ang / 12.5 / 12.9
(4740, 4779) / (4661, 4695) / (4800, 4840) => -1.1 Ang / 11.3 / 12.7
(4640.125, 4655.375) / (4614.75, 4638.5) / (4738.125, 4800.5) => -0.5 Ang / 12.1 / 12.8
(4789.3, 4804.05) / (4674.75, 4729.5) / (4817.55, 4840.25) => -0.6 Ang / 12.4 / 12.7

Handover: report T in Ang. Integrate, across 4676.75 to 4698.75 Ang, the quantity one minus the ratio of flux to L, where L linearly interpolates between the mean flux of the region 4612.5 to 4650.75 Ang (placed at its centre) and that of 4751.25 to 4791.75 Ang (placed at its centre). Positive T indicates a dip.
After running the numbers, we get 0.6 Ang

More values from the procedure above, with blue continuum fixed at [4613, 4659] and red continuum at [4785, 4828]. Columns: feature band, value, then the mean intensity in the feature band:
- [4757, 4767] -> 0.3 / 12.3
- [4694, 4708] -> -0.4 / 12.9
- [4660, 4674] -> 2.2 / 10.5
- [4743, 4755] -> 0.4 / 12.2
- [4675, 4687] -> 0.8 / 11.6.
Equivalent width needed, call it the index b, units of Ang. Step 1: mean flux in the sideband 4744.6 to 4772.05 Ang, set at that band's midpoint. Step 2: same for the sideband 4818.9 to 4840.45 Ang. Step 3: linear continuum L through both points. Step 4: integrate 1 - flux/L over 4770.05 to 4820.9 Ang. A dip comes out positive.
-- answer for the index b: -1.5 Ang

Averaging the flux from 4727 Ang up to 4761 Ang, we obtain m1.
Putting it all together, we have 12.6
